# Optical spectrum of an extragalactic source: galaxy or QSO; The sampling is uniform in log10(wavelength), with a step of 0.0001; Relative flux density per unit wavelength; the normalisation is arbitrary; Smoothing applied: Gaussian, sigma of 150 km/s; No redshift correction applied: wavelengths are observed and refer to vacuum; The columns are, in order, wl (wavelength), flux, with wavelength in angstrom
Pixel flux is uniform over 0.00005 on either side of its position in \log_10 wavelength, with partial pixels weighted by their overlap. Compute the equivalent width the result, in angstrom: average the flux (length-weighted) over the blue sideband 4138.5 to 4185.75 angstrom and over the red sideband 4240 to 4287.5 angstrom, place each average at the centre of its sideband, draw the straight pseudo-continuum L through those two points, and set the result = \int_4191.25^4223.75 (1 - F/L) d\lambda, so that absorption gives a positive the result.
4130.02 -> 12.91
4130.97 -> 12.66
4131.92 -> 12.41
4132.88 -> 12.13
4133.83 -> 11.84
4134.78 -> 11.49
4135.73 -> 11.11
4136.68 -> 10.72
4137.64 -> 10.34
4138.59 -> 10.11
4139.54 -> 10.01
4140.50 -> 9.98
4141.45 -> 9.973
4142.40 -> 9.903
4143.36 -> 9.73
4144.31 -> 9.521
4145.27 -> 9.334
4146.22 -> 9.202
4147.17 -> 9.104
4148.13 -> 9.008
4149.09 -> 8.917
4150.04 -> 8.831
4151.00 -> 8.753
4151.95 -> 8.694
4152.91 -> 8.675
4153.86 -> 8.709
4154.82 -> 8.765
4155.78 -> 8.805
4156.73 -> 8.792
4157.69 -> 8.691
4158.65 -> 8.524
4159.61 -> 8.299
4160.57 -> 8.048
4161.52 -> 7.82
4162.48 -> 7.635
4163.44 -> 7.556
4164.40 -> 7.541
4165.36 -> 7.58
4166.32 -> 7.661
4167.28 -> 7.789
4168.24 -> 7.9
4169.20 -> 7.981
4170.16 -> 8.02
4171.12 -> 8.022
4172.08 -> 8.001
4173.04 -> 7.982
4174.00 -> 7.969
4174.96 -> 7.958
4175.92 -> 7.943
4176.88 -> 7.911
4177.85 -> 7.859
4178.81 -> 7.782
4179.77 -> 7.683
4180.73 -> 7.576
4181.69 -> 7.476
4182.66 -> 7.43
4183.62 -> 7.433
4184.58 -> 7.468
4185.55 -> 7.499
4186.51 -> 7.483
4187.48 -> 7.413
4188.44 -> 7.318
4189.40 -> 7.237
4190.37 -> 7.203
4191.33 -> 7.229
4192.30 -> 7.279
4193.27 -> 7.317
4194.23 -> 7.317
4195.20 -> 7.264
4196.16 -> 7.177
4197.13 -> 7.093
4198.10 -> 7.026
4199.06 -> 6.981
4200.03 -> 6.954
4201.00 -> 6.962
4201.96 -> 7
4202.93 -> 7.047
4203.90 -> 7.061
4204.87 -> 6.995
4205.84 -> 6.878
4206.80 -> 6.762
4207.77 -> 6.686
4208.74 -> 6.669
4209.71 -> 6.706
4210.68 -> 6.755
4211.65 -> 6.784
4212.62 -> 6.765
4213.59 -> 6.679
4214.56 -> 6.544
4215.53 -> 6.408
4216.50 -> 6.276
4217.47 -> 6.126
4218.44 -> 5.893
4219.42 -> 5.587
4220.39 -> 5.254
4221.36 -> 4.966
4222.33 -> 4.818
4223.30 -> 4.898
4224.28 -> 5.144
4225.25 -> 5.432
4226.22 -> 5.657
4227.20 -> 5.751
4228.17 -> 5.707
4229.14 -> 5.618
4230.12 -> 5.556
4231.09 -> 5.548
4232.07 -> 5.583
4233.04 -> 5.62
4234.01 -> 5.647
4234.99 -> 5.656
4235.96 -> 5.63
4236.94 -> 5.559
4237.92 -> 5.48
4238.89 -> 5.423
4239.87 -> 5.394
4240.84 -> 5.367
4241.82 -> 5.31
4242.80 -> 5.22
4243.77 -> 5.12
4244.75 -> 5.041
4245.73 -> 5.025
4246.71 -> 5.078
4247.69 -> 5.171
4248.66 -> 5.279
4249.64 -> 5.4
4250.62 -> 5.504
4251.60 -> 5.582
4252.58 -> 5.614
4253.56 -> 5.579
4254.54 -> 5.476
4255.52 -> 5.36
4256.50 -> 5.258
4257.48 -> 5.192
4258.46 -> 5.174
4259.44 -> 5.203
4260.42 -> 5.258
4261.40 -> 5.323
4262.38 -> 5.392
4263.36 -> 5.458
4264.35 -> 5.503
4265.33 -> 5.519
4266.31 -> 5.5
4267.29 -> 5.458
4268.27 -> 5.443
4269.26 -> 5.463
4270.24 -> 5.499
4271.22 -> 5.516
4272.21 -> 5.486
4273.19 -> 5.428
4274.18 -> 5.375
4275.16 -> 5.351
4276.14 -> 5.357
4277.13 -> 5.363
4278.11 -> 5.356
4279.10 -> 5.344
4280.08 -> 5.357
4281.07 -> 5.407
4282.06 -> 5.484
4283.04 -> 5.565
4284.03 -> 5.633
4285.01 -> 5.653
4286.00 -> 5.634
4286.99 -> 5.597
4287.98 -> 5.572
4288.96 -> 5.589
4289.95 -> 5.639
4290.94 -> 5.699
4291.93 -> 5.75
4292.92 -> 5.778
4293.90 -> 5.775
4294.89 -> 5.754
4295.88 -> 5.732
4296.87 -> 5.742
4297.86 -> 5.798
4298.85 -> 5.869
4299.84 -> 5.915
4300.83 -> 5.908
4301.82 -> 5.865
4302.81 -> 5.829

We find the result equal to 2.2 angstrom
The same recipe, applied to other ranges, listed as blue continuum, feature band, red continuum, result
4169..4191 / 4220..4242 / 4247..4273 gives 2.8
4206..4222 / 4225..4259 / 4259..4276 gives 2.4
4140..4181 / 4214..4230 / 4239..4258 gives 1.6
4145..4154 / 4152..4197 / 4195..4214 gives 1.1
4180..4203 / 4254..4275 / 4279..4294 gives 2.1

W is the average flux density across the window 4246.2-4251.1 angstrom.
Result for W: 5.29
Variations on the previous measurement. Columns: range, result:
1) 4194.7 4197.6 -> 7.17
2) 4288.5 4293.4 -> 5.68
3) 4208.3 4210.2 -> 6.68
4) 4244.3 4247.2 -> 5.04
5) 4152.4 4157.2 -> 8.75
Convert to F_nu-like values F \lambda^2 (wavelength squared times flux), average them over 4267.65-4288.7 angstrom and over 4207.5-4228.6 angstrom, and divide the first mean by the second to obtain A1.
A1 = 0.94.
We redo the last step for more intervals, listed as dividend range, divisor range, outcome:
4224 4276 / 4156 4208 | 0.74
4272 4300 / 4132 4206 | 0.71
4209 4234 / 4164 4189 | 0.77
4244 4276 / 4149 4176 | 0.69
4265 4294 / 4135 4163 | 0.64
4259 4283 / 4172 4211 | 0.77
